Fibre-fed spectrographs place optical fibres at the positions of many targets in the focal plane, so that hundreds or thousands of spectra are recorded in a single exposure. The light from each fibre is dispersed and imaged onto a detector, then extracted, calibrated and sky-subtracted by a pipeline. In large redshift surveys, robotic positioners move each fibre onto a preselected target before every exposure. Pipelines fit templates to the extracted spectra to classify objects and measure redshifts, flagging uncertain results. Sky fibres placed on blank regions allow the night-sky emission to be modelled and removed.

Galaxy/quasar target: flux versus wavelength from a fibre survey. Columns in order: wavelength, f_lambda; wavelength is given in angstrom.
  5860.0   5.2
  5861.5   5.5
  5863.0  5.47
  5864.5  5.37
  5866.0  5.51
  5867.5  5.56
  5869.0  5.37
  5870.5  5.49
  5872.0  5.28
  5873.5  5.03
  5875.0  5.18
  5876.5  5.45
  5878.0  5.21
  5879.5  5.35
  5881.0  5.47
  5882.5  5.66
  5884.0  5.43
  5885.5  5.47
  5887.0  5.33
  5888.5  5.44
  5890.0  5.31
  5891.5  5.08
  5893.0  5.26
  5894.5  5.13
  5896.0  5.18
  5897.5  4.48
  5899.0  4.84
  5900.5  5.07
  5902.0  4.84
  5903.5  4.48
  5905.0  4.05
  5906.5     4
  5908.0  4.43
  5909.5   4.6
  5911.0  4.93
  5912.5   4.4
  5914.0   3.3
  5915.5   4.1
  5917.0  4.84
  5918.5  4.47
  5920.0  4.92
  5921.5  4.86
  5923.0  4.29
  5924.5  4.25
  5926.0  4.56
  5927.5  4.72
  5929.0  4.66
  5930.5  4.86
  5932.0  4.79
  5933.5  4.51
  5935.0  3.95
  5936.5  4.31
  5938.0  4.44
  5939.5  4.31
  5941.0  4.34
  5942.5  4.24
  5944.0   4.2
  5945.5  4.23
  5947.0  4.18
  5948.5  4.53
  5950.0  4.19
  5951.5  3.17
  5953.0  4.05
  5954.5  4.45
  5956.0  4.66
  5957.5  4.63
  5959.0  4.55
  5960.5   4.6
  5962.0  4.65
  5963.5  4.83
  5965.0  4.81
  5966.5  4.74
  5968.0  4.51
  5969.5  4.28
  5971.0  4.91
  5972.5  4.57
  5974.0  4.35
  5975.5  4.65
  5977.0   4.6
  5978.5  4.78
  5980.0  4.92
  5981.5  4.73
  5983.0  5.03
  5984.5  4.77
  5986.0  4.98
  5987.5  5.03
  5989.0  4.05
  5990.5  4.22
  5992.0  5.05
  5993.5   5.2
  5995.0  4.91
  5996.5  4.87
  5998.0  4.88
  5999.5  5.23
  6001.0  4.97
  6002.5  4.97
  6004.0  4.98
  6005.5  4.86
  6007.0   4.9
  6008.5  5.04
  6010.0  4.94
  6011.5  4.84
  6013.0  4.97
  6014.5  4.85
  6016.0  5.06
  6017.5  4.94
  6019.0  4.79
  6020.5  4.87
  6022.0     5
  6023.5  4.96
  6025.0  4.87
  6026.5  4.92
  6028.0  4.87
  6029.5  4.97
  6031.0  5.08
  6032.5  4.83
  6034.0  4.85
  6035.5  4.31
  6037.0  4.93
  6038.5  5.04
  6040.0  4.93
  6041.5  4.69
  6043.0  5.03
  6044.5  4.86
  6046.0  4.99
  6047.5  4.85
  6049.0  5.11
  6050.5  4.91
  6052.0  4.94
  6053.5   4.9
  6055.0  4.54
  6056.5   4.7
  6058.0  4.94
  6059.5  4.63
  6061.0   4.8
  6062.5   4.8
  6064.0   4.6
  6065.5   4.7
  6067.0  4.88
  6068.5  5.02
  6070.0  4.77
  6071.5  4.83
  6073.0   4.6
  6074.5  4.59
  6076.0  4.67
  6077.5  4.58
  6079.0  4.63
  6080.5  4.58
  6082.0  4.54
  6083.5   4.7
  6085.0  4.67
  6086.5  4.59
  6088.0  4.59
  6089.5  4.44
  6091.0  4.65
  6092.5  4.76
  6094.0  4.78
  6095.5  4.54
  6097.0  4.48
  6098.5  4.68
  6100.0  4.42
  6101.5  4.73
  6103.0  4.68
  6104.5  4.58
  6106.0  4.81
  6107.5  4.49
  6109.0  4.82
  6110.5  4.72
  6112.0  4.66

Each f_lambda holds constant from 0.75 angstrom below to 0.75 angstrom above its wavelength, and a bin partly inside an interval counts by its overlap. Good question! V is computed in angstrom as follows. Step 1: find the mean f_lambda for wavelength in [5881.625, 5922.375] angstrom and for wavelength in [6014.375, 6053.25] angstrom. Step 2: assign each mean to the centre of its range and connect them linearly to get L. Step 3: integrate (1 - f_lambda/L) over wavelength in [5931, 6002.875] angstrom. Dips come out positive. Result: 4.1 angstrom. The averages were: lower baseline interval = 4.81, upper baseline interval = 4.9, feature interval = 4.58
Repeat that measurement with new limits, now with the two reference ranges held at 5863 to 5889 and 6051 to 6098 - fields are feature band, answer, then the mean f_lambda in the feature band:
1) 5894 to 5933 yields 5.1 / 4.57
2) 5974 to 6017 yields 1.0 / 4.86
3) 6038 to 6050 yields -0.3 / 4.93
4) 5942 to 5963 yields 3.3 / 4.32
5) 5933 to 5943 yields 1.7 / 4.3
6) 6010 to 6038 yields -0.1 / 4.89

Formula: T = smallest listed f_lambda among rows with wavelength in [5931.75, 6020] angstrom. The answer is 3.17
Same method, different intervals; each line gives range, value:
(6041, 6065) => 4.54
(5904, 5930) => 3.3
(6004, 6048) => 4.31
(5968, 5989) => 4.05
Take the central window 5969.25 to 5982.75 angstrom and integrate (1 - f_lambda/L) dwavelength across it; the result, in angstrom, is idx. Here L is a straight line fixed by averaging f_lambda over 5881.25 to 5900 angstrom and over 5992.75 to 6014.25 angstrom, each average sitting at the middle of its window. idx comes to 1.0 angstrom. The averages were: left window 5.22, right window 4.97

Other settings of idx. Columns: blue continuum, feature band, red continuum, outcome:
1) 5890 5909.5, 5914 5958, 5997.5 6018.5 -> 4.0 angstrom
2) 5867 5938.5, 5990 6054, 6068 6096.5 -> -2.6 angstrom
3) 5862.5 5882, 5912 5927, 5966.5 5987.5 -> 2.0 angstrom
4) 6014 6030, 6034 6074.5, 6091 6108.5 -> -0.1 angstrom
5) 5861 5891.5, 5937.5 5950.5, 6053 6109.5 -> 2.2 angstrom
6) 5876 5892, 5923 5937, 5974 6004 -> 1.7 angstrom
